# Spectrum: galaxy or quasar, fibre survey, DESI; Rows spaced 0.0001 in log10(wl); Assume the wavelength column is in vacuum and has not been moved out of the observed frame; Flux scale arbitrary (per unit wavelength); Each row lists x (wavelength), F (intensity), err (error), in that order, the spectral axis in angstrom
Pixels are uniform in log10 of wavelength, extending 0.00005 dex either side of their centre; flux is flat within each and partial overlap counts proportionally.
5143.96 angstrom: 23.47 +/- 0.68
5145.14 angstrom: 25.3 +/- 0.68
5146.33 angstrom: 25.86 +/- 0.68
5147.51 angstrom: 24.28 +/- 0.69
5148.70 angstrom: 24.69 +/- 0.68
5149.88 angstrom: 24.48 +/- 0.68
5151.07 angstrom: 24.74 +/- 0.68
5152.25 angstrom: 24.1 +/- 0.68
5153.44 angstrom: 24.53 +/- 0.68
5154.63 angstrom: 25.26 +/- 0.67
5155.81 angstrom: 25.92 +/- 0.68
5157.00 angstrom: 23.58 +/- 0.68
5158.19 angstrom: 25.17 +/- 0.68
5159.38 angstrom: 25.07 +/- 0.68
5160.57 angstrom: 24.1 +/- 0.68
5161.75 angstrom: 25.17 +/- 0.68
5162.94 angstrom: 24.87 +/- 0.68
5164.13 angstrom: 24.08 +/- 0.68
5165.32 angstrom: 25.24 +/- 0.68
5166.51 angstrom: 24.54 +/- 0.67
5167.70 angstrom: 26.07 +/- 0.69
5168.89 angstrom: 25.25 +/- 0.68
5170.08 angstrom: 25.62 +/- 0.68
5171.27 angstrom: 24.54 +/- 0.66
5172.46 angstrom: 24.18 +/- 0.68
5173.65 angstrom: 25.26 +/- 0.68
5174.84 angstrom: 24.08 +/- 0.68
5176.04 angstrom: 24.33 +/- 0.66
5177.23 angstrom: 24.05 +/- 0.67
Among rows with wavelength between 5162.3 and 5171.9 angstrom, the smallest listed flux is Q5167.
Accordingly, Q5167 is 24.08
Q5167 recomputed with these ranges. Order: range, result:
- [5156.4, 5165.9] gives 23.58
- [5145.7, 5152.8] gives 24.1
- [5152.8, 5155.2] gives 24.53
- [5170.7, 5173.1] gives 24.18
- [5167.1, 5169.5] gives 25.25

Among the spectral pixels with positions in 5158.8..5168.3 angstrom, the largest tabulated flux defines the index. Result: 26.07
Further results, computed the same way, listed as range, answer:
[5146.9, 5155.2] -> 25.26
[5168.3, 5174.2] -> 25.62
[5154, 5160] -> 25.92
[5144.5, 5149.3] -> 25.86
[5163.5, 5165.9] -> 25.24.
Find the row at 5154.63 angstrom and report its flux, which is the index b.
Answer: 25.26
